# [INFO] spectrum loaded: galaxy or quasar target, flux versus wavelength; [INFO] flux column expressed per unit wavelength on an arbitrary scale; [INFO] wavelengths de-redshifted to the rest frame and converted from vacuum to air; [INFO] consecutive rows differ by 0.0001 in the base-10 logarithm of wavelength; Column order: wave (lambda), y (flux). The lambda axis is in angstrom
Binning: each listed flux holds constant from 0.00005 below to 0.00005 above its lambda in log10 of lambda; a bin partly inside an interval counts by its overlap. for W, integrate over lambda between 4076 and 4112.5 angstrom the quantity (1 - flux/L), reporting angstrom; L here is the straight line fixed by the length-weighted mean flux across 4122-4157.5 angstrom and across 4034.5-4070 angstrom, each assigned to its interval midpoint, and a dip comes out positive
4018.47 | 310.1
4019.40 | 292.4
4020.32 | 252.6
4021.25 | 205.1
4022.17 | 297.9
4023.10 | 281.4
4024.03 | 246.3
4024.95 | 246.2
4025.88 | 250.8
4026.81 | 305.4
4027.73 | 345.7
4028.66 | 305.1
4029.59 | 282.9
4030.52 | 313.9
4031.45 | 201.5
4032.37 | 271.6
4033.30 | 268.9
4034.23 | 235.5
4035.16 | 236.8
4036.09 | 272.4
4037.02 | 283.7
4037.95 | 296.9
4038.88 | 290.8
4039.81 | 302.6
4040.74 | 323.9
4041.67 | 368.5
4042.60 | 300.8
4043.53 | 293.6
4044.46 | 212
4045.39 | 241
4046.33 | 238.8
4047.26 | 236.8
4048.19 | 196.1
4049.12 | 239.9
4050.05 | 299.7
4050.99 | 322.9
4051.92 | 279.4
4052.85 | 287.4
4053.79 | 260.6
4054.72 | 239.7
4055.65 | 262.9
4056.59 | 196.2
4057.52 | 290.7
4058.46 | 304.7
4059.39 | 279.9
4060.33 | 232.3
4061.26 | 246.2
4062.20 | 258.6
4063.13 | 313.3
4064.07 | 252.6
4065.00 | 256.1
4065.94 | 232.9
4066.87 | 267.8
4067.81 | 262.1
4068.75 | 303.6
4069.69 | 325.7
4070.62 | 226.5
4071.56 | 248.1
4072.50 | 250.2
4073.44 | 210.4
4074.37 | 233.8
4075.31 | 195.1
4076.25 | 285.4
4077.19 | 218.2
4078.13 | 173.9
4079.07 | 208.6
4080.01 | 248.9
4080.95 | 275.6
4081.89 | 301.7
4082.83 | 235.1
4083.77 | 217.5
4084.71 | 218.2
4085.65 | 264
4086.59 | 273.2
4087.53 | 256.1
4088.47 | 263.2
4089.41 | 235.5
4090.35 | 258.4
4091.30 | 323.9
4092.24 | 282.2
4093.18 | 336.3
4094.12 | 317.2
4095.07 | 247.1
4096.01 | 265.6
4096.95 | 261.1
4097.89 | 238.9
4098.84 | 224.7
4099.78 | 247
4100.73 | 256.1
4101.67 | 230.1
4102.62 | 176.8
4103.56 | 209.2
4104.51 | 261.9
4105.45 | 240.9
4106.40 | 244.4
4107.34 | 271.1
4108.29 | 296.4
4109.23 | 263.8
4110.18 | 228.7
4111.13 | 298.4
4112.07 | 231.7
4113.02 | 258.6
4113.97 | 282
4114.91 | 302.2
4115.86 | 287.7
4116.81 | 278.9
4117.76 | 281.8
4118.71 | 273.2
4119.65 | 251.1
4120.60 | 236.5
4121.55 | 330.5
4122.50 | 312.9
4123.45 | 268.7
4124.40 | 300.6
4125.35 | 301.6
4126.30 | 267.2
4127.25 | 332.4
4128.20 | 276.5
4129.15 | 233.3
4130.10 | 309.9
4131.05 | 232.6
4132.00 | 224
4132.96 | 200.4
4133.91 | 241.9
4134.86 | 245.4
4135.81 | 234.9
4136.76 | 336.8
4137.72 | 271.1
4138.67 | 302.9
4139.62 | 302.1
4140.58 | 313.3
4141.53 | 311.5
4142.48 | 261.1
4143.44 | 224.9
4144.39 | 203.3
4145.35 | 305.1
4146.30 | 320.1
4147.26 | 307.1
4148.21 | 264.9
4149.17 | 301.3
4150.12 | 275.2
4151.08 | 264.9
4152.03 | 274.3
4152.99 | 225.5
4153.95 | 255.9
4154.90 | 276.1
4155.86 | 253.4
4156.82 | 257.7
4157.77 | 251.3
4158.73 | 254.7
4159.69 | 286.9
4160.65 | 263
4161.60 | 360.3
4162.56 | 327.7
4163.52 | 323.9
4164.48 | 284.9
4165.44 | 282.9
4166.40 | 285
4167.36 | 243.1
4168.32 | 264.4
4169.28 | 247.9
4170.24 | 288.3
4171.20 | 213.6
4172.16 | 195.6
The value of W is 2.5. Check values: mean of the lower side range 271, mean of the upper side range 273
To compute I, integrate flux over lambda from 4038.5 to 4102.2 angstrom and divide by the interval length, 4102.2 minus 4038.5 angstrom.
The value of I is 261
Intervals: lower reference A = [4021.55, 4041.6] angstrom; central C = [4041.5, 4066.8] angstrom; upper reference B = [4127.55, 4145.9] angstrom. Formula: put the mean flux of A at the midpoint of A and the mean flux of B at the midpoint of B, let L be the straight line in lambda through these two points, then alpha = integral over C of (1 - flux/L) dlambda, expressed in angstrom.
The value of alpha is 1.3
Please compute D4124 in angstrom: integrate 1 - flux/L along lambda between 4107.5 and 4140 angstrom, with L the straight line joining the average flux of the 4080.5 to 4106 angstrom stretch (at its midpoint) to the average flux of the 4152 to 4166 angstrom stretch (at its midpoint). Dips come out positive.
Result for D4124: -0.8 angstrom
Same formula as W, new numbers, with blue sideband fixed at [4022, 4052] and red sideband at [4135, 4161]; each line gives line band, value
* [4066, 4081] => 1.6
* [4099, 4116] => 1.3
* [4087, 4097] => -0.1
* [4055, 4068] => 0.7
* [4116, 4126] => -0.3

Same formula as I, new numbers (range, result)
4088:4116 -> 261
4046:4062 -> 260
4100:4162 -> 269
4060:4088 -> 250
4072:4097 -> 254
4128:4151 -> 271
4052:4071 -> 266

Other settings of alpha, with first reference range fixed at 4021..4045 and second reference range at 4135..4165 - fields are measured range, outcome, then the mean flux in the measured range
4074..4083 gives 1.3 angstrom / 238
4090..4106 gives 1.3 angstrom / 257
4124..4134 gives 0.5 angstrom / 266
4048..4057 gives 0.6 angstrom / 261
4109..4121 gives 0.5 angstrom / 268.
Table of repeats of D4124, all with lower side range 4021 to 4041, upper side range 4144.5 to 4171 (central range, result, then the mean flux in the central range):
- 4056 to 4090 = 3.0 angstrom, 252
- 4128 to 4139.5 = 0.7 angstrom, 260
